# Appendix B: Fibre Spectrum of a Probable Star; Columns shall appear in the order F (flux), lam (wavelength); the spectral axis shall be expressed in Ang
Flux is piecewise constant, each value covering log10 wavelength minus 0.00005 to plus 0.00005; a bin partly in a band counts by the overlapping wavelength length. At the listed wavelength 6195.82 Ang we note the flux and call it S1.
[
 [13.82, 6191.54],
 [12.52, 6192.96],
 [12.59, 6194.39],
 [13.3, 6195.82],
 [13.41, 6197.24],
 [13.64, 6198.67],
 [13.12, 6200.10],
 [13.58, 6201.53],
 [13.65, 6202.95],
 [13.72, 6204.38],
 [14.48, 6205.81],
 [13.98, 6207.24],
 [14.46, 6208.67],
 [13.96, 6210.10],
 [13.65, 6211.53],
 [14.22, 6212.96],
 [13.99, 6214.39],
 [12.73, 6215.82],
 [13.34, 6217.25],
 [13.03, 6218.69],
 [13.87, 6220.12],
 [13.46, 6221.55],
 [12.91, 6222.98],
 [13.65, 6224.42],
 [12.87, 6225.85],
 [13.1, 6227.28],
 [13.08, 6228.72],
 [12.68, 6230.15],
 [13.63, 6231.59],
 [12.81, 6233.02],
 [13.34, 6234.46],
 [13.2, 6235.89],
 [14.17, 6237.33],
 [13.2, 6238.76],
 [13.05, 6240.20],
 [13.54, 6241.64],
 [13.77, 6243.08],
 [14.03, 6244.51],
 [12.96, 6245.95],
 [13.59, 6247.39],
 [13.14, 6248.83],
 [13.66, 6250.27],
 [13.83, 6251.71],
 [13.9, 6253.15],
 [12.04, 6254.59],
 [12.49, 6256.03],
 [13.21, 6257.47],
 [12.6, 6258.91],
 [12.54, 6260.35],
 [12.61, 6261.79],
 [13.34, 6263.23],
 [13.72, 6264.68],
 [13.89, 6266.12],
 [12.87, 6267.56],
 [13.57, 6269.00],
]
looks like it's 13.3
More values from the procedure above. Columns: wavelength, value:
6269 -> 13.57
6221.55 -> 13.46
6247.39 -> 13.59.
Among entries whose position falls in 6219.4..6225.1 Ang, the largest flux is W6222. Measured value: 13.87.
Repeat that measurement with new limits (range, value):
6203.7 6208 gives 14.48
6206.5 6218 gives 14.46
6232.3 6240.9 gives 14.17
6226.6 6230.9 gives 13.1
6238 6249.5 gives 14.03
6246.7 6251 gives 13.66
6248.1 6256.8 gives 13.9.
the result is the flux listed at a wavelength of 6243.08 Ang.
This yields 13.77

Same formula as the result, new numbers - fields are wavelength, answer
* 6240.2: 13.05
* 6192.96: 12.52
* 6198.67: 13.64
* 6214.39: 13.99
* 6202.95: 13.65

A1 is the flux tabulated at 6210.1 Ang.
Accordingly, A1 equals 13.96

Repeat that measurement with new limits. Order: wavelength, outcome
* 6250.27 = 13.66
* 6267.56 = 12.87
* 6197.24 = 13.41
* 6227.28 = 13.1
